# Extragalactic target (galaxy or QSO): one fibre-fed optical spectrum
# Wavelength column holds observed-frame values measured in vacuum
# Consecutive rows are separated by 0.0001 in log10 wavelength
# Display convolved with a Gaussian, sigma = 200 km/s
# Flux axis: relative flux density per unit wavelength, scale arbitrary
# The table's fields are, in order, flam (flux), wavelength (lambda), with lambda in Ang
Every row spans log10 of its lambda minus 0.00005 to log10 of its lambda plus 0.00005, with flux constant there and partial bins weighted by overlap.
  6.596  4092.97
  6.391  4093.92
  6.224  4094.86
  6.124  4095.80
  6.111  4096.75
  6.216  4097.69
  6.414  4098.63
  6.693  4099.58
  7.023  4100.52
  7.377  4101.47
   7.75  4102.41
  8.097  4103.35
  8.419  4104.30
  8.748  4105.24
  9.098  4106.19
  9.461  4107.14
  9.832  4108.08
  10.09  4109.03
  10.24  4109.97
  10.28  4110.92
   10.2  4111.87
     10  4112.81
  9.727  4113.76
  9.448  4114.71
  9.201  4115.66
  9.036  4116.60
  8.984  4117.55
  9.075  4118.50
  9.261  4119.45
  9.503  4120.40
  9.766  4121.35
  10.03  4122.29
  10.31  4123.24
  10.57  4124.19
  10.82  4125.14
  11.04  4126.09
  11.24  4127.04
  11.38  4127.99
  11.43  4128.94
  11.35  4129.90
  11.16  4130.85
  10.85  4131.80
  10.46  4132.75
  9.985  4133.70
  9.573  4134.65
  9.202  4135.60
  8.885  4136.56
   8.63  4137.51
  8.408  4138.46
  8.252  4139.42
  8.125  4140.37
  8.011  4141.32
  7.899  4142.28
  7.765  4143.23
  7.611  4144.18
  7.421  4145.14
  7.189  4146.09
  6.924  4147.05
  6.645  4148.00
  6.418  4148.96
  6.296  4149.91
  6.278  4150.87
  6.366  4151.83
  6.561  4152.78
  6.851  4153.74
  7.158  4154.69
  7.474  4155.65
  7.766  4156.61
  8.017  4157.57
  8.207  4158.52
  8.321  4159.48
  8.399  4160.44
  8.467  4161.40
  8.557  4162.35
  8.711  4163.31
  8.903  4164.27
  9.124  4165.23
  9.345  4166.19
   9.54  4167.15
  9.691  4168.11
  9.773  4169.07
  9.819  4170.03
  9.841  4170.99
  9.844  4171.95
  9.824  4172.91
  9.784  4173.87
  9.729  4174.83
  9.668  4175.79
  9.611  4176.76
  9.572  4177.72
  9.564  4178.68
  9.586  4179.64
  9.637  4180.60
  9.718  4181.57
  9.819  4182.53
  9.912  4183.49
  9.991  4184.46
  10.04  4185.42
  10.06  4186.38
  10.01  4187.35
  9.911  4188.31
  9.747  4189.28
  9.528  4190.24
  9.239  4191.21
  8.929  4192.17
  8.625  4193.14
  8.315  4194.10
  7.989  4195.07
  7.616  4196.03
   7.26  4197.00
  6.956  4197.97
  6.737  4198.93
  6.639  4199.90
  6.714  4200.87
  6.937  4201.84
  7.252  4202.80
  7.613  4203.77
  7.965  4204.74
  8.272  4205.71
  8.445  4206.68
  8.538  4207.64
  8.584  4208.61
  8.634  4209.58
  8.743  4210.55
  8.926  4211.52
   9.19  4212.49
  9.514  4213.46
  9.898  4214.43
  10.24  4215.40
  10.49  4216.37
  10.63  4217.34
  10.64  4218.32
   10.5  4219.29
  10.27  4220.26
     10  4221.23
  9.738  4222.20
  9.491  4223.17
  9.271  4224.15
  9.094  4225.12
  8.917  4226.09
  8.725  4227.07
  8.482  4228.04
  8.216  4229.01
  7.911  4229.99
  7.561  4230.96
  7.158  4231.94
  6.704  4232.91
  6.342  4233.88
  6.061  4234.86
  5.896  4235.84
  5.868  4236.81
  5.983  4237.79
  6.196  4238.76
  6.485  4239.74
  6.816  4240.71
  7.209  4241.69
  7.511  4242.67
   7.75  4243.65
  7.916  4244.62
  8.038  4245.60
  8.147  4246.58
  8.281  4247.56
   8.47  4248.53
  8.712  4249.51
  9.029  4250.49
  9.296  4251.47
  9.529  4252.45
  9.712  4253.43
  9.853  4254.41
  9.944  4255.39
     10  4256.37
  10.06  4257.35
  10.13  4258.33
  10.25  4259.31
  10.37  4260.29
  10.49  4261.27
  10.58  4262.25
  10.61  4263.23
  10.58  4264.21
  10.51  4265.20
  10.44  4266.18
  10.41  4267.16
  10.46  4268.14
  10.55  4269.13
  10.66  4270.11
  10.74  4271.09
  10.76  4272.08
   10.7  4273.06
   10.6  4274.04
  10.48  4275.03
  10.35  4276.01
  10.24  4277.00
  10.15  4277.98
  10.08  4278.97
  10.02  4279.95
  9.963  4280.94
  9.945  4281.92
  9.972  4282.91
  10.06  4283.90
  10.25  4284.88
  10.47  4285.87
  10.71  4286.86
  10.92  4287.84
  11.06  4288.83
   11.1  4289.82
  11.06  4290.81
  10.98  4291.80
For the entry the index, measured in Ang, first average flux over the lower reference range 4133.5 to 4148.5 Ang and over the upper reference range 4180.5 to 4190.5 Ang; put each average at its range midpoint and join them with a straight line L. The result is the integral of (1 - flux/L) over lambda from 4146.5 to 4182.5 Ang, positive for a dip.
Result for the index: 2.1 Ang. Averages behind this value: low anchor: 8.12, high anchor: 9.86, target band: 8.56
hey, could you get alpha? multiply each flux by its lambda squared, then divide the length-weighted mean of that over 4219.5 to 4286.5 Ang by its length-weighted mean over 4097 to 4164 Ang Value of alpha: 1.1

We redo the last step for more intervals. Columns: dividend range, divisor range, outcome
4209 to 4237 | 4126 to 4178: 1.03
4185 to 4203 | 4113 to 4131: 0.85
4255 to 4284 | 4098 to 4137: 1.16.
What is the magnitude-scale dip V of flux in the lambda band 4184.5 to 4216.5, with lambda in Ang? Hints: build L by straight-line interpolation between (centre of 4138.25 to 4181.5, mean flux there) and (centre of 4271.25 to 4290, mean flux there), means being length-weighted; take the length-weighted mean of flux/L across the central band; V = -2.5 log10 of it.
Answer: 0.06 mag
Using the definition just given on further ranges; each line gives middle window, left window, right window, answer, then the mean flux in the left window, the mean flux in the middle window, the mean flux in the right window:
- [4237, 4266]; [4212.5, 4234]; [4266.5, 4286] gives 0.105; 9.13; 8.9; 10.3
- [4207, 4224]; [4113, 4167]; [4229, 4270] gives -0.111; 8.8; 9.63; 8.65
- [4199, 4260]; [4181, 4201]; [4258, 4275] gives 0.143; 8.79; 8.47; 10.5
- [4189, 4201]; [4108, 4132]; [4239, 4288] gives 0.229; 10.2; 8.03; 9.68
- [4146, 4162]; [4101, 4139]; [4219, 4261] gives 0.273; 9.72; 7.27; 8.42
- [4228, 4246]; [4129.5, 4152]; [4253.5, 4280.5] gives 0.371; 8.34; 7.02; 10.4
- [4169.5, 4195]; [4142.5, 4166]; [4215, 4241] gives -0.219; 7.59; 9.6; 8.29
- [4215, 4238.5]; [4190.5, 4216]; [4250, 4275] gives 0.064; 8.24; 8.48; 10.3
